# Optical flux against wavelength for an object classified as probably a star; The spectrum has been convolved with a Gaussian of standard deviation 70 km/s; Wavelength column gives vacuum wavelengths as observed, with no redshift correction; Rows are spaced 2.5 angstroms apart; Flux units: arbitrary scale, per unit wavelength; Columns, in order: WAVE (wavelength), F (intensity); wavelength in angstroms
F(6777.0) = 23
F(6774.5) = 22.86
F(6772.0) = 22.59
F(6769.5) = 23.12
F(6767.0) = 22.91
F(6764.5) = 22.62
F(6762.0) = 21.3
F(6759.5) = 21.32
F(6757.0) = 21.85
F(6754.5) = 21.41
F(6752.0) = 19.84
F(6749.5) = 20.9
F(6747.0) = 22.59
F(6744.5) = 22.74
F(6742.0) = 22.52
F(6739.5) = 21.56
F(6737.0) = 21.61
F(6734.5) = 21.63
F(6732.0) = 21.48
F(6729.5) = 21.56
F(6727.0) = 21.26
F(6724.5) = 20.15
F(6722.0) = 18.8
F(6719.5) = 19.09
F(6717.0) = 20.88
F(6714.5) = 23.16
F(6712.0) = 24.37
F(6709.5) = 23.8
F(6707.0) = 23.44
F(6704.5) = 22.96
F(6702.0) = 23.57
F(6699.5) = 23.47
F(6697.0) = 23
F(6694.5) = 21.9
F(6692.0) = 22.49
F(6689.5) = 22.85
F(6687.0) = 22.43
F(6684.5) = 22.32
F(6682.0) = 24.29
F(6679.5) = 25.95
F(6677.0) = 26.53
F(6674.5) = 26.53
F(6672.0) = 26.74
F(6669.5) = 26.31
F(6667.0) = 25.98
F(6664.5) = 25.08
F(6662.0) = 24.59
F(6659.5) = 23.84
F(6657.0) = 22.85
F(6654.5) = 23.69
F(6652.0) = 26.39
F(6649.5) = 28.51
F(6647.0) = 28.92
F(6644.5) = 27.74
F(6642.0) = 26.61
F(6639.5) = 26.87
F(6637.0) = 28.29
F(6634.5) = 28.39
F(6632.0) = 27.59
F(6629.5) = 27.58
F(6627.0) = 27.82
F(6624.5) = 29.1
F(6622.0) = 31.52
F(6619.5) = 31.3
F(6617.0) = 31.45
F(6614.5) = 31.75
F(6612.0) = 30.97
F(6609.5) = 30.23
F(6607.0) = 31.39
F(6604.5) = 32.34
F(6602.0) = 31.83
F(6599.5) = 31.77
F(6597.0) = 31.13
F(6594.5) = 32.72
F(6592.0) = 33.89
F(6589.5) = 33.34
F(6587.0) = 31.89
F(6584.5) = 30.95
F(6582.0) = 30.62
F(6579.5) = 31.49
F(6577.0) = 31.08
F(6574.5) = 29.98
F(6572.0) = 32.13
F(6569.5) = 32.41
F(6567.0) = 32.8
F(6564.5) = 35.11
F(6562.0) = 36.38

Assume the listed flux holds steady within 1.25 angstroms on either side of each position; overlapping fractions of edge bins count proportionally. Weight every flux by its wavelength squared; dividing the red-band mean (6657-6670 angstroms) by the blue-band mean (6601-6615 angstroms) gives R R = 0.81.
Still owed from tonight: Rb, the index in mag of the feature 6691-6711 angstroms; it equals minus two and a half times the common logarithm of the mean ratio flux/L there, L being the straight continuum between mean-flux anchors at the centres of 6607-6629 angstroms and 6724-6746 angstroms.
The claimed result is 0.05 mag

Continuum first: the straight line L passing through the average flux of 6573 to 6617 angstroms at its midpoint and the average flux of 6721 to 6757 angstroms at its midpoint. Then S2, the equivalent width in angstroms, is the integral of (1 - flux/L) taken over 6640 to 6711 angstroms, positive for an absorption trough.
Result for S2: 3.0 angstroms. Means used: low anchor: 31.6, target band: 24.8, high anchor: 21.3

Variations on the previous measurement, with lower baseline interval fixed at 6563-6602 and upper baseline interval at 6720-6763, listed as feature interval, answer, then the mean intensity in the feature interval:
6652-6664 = 1.3 angstroms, 24.1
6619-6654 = 0.3 angstroms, 28.2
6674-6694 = 1.0 angstroms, 24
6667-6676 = -0.1 angstroms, 26.5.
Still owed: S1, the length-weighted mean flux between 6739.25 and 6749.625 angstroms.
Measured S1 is 22.2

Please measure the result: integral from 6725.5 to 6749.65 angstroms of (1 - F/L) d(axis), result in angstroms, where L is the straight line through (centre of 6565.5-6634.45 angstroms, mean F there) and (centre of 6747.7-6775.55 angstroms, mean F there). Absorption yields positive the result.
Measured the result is 1.5 angstroms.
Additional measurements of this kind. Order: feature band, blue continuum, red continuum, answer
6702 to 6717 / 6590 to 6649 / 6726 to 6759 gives 0.35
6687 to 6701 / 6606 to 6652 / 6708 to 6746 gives 0.84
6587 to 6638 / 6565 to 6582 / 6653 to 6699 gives -3.25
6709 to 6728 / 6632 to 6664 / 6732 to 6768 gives 1.52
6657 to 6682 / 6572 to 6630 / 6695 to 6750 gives 0.48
